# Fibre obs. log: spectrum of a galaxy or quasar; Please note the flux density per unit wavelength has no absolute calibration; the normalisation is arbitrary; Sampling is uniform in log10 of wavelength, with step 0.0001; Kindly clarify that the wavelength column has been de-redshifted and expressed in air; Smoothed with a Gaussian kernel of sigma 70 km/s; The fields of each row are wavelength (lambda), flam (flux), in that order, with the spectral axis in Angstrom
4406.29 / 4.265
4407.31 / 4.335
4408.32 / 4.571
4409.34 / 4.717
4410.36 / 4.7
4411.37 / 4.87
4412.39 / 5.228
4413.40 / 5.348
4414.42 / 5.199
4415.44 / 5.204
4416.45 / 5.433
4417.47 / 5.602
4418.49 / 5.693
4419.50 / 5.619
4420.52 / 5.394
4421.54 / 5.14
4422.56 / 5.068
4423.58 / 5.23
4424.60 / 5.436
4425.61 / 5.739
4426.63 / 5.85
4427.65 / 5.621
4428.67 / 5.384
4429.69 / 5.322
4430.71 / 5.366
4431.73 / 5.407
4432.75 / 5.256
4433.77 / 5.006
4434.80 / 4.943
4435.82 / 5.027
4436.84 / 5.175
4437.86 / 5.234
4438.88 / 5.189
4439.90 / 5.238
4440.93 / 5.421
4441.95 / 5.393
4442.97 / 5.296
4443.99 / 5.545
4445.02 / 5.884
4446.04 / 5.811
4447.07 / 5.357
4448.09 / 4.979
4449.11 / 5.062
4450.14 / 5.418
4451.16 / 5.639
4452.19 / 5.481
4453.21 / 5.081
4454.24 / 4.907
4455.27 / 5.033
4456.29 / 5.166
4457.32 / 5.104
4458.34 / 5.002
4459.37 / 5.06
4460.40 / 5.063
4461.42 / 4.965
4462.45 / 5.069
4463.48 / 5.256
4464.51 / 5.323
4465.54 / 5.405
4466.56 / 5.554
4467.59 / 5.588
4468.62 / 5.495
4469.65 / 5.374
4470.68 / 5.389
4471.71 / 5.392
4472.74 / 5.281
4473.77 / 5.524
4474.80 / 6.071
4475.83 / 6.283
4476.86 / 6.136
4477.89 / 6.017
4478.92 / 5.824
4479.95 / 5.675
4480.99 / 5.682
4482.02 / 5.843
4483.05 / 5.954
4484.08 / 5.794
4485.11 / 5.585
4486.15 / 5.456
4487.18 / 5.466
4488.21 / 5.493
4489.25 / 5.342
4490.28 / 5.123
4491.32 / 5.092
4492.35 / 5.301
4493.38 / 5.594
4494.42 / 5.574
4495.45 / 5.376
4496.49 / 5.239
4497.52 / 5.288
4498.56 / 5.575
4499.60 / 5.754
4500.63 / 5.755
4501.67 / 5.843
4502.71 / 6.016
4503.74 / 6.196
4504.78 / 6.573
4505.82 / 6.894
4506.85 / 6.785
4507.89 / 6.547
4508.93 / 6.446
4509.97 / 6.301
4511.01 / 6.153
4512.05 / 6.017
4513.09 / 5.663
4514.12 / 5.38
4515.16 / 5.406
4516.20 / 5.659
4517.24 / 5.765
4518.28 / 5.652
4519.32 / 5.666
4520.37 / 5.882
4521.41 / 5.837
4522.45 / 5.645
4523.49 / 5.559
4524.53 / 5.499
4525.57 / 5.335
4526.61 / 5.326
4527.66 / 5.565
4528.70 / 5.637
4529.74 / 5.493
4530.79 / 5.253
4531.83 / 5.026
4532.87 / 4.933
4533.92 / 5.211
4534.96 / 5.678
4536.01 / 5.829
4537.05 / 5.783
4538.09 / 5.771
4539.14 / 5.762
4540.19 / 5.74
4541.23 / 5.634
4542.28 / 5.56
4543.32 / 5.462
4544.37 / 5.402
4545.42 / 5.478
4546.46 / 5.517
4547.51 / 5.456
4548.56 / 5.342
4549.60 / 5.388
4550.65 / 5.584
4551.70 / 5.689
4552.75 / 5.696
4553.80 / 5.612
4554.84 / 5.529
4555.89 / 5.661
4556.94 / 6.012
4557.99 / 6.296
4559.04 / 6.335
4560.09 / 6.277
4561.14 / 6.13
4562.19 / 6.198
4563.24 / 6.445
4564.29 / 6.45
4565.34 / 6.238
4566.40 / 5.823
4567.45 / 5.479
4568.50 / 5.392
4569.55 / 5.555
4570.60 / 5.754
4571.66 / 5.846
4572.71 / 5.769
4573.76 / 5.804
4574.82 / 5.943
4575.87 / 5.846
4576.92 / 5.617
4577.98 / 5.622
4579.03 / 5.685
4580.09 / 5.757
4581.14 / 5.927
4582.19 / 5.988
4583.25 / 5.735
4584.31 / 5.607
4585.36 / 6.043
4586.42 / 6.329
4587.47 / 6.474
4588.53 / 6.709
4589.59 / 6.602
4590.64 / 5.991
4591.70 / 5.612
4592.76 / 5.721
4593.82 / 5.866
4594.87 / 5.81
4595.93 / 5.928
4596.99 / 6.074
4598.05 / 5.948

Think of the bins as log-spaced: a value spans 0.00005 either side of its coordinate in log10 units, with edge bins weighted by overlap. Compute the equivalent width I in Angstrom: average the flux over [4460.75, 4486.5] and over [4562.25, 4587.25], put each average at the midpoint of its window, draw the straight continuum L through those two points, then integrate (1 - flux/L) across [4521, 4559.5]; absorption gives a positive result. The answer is 1.3 Angstrom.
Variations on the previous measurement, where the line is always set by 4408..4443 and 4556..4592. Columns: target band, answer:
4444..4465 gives 0.65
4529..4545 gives 0.82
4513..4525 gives 0.17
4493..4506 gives -0.40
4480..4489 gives -0.16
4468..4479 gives -0.41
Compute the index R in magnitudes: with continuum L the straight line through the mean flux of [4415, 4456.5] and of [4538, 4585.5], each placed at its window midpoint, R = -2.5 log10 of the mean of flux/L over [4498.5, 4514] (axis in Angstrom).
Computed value -0.107 mag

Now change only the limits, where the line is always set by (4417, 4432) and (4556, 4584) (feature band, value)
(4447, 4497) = 0.04 mag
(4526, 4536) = 0.08 mag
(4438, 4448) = 0.02 mag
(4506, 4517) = -0.06 mag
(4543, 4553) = 0.07 mag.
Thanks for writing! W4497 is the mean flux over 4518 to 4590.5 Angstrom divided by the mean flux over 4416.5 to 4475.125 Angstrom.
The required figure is 1.08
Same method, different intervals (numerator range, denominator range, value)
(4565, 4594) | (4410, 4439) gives 1.11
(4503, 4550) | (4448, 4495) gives 1.05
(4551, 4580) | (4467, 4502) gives 1.05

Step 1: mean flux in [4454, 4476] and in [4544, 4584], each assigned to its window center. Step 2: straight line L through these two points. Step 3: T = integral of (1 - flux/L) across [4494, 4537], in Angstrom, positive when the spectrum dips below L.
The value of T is -1.4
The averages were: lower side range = 5.32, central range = 5.74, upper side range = 5.8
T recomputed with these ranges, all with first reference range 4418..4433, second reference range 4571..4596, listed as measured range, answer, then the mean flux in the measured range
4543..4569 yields 0.2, 5.8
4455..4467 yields 0.8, 5.17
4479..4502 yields 0.4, 5.54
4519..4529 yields 0.3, 5.59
